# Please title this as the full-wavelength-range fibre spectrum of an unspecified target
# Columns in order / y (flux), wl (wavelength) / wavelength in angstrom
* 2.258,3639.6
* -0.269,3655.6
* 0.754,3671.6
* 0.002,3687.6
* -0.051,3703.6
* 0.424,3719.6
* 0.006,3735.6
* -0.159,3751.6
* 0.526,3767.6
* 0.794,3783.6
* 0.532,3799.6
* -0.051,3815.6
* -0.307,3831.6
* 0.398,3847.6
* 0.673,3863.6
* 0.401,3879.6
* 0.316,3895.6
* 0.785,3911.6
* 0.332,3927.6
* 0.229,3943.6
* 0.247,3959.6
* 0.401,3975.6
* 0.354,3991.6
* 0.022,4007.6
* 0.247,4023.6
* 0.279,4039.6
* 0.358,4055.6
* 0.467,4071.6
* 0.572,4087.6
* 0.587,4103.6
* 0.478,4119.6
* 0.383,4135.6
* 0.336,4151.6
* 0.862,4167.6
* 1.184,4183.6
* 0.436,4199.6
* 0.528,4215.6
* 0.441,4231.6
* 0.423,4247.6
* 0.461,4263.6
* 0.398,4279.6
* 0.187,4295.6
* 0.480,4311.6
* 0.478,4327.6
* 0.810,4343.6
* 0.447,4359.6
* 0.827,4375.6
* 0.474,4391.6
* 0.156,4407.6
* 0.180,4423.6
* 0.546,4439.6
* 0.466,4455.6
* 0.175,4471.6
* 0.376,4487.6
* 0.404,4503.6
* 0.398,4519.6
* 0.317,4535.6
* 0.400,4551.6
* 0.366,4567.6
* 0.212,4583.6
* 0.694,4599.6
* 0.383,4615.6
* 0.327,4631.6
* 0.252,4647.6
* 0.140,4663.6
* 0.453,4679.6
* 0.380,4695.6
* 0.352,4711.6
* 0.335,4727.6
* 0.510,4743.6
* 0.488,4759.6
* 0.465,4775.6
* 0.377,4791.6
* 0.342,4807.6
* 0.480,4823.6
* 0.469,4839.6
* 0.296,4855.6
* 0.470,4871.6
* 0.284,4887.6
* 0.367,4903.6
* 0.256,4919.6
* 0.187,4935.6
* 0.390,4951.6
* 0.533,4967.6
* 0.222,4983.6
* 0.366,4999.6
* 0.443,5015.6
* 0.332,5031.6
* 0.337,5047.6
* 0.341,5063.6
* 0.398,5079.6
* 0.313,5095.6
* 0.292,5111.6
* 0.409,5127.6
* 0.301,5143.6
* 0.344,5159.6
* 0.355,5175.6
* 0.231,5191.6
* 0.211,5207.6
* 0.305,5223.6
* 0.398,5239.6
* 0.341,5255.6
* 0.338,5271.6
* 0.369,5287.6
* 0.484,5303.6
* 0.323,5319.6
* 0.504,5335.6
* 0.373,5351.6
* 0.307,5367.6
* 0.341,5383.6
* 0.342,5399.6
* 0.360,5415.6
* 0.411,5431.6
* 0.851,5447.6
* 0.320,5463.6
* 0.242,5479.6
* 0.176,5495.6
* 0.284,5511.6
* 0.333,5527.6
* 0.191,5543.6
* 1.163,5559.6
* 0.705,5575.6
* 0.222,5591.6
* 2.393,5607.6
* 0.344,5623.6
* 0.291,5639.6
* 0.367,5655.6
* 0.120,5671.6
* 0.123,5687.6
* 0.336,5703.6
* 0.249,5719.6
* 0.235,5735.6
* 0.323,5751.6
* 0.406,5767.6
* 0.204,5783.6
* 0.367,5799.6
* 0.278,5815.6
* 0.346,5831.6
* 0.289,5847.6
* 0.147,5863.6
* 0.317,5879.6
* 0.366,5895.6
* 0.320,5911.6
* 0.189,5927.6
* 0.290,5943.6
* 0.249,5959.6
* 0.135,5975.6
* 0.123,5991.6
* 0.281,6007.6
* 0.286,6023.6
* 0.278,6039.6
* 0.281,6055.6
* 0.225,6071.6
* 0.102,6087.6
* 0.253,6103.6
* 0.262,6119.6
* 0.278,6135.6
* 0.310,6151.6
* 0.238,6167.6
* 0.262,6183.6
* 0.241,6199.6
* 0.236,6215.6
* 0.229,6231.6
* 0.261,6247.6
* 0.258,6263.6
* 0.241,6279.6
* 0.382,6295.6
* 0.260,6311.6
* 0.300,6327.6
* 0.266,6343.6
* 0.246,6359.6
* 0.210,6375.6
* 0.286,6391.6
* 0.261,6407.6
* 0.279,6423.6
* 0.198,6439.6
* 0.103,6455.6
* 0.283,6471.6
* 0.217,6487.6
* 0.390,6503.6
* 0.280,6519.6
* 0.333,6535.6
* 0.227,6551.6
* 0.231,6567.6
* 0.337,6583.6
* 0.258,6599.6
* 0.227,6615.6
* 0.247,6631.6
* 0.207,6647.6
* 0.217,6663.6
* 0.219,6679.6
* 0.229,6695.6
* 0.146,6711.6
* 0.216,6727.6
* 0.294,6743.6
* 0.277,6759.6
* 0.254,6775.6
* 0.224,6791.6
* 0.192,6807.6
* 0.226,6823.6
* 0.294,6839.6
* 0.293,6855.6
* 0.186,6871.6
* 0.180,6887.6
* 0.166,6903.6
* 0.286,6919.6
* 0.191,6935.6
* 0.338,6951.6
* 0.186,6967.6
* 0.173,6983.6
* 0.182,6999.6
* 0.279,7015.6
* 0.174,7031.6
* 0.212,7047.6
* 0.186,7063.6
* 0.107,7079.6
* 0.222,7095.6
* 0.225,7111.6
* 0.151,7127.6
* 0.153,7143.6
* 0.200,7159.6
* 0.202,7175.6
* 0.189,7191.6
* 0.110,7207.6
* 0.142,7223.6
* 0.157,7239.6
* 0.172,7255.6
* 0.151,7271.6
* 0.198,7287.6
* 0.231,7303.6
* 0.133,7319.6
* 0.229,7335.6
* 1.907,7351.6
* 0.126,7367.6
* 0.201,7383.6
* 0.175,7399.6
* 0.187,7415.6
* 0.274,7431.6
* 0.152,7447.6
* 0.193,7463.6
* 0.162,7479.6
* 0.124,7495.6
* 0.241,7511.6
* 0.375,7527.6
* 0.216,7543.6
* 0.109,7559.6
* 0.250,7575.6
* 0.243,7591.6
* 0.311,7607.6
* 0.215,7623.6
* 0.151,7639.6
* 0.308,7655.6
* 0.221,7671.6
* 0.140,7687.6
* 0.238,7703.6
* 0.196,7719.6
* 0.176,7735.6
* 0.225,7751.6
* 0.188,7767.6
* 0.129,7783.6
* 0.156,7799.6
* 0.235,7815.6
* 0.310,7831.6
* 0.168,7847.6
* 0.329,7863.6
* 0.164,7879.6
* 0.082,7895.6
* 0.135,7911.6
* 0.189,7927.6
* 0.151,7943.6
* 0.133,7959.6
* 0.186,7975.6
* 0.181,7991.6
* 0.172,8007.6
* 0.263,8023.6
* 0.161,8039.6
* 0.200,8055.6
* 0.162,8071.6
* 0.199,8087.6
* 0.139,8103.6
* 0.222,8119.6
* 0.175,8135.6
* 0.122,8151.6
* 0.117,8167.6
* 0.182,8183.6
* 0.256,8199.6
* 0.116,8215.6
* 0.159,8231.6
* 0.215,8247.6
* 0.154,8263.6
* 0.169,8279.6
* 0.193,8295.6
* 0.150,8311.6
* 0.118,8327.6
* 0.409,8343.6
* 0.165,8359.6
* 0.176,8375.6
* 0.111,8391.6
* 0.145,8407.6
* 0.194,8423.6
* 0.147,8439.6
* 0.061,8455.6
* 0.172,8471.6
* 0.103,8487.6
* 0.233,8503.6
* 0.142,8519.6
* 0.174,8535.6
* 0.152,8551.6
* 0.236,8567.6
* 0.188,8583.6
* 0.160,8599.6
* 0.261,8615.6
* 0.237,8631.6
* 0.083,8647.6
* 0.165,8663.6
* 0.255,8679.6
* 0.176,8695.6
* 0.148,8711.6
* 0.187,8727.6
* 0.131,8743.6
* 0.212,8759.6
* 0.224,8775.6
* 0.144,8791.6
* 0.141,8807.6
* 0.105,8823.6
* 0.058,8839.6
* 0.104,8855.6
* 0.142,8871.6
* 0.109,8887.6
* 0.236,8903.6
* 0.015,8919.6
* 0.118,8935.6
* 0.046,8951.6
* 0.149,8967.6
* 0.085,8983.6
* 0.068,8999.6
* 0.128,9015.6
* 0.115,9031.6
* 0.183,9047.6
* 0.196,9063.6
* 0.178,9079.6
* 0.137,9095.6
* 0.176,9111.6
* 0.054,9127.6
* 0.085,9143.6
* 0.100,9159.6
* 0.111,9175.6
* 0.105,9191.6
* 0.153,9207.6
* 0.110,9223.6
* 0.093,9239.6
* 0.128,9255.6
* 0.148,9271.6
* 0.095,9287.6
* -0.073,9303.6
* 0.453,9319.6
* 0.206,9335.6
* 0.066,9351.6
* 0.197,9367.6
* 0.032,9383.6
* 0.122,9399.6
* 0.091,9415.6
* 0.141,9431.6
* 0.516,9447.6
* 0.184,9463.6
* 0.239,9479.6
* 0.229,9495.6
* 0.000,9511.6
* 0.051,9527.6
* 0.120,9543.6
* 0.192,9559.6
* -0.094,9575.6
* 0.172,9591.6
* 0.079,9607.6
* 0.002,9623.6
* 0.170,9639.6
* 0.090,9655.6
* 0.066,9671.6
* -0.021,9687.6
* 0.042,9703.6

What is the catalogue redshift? 0.121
